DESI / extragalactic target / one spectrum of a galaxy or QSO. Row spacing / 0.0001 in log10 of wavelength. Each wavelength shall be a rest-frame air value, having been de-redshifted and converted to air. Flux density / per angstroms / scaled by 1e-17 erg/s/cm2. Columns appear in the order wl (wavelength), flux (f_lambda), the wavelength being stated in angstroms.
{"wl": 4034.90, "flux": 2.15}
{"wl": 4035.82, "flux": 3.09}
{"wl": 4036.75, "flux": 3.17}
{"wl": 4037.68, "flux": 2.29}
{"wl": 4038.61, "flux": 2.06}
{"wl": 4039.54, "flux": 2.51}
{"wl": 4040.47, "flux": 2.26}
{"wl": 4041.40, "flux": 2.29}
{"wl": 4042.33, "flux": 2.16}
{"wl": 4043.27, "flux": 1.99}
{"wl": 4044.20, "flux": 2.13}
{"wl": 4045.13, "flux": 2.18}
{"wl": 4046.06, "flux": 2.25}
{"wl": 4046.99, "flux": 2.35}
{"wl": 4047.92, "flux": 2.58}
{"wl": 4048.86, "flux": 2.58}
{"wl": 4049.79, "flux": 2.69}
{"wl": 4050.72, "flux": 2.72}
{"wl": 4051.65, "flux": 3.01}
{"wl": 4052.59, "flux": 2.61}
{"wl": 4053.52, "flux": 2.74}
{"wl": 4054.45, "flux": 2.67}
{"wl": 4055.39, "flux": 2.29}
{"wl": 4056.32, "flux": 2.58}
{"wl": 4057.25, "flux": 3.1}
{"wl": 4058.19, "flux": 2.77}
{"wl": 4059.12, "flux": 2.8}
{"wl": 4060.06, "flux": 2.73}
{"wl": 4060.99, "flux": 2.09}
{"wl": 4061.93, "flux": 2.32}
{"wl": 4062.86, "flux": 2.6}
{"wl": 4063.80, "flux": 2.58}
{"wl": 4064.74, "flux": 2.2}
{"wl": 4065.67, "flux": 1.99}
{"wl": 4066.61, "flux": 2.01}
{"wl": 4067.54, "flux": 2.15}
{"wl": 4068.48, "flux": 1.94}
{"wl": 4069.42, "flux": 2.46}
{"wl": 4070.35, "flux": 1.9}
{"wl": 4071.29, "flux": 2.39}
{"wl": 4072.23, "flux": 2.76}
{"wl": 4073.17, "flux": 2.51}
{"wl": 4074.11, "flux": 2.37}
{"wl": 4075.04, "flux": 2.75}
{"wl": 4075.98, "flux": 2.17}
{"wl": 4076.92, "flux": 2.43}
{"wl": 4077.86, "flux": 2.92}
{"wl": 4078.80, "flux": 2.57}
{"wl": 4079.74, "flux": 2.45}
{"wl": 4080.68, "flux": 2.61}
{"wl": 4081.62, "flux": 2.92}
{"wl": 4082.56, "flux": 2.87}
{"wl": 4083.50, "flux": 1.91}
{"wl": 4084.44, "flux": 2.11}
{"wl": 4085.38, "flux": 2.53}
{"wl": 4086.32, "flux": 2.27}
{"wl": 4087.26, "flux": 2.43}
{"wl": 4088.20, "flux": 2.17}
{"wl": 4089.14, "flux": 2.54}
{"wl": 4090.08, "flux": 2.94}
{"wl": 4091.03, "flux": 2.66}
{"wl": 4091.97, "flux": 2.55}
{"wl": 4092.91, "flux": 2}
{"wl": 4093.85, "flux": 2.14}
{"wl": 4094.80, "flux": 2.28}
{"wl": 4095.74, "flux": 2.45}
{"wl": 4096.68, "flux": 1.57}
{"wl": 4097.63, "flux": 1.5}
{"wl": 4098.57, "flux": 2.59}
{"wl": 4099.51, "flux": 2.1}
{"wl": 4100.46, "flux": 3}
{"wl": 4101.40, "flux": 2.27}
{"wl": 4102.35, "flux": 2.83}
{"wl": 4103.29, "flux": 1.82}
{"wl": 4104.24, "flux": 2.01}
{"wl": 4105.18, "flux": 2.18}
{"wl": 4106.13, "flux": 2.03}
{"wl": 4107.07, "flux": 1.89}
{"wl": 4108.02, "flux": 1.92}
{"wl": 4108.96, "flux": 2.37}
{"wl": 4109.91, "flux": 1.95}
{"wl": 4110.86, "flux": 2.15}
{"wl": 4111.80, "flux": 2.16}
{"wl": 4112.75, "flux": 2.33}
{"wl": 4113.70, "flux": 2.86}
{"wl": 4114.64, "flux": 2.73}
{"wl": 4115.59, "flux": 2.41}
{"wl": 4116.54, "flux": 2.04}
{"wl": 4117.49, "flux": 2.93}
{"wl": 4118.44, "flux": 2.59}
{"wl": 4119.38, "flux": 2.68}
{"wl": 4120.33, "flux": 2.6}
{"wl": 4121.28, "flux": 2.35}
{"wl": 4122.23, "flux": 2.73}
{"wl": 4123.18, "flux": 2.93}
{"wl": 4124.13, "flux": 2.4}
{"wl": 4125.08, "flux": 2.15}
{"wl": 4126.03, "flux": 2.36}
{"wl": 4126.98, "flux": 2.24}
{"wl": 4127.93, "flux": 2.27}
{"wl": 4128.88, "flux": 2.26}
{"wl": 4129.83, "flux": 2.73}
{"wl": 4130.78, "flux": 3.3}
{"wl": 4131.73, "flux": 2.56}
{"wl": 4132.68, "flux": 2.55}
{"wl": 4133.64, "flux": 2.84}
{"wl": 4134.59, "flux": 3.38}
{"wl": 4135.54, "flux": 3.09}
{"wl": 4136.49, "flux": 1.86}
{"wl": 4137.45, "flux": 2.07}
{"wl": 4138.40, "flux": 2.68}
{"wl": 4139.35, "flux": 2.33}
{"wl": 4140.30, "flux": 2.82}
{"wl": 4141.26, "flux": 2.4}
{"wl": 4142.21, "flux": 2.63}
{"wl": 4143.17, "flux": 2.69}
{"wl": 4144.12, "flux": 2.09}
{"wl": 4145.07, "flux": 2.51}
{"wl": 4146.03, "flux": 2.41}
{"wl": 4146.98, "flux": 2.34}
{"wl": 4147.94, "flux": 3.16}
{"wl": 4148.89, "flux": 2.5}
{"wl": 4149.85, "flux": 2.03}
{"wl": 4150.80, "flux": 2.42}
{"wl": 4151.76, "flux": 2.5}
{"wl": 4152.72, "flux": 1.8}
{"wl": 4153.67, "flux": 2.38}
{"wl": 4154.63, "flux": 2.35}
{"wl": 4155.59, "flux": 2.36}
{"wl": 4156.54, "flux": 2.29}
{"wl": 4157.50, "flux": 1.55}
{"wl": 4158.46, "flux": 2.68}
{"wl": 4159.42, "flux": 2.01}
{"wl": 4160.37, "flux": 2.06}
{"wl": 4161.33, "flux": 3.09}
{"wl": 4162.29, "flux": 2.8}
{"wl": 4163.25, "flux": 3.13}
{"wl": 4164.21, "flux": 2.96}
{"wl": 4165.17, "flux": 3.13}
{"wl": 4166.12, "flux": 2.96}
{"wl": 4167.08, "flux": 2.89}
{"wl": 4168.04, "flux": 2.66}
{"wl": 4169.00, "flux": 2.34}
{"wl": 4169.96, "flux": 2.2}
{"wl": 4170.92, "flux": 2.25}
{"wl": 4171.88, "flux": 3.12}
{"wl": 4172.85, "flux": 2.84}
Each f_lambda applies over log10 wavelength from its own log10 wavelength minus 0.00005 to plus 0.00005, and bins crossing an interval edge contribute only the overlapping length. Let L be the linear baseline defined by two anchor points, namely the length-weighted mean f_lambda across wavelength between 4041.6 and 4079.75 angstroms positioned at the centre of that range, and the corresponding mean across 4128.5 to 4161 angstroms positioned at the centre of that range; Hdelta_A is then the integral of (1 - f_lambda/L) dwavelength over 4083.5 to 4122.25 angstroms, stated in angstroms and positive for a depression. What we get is 2.1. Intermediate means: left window 2.45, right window 2.46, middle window 2.32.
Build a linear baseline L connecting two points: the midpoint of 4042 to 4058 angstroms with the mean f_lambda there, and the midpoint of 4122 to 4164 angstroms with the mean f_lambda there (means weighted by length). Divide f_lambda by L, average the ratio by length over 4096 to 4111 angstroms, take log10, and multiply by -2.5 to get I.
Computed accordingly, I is 0.17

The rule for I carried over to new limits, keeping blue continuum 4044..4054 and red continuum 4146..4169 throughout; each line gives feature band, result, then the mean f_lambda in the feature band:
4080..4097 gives 0.06 mag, 2.39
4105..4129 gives 0.07 mag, 2.37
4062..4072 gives 0.14 mag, 2.24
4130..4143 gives -0.06 mag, 2.66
